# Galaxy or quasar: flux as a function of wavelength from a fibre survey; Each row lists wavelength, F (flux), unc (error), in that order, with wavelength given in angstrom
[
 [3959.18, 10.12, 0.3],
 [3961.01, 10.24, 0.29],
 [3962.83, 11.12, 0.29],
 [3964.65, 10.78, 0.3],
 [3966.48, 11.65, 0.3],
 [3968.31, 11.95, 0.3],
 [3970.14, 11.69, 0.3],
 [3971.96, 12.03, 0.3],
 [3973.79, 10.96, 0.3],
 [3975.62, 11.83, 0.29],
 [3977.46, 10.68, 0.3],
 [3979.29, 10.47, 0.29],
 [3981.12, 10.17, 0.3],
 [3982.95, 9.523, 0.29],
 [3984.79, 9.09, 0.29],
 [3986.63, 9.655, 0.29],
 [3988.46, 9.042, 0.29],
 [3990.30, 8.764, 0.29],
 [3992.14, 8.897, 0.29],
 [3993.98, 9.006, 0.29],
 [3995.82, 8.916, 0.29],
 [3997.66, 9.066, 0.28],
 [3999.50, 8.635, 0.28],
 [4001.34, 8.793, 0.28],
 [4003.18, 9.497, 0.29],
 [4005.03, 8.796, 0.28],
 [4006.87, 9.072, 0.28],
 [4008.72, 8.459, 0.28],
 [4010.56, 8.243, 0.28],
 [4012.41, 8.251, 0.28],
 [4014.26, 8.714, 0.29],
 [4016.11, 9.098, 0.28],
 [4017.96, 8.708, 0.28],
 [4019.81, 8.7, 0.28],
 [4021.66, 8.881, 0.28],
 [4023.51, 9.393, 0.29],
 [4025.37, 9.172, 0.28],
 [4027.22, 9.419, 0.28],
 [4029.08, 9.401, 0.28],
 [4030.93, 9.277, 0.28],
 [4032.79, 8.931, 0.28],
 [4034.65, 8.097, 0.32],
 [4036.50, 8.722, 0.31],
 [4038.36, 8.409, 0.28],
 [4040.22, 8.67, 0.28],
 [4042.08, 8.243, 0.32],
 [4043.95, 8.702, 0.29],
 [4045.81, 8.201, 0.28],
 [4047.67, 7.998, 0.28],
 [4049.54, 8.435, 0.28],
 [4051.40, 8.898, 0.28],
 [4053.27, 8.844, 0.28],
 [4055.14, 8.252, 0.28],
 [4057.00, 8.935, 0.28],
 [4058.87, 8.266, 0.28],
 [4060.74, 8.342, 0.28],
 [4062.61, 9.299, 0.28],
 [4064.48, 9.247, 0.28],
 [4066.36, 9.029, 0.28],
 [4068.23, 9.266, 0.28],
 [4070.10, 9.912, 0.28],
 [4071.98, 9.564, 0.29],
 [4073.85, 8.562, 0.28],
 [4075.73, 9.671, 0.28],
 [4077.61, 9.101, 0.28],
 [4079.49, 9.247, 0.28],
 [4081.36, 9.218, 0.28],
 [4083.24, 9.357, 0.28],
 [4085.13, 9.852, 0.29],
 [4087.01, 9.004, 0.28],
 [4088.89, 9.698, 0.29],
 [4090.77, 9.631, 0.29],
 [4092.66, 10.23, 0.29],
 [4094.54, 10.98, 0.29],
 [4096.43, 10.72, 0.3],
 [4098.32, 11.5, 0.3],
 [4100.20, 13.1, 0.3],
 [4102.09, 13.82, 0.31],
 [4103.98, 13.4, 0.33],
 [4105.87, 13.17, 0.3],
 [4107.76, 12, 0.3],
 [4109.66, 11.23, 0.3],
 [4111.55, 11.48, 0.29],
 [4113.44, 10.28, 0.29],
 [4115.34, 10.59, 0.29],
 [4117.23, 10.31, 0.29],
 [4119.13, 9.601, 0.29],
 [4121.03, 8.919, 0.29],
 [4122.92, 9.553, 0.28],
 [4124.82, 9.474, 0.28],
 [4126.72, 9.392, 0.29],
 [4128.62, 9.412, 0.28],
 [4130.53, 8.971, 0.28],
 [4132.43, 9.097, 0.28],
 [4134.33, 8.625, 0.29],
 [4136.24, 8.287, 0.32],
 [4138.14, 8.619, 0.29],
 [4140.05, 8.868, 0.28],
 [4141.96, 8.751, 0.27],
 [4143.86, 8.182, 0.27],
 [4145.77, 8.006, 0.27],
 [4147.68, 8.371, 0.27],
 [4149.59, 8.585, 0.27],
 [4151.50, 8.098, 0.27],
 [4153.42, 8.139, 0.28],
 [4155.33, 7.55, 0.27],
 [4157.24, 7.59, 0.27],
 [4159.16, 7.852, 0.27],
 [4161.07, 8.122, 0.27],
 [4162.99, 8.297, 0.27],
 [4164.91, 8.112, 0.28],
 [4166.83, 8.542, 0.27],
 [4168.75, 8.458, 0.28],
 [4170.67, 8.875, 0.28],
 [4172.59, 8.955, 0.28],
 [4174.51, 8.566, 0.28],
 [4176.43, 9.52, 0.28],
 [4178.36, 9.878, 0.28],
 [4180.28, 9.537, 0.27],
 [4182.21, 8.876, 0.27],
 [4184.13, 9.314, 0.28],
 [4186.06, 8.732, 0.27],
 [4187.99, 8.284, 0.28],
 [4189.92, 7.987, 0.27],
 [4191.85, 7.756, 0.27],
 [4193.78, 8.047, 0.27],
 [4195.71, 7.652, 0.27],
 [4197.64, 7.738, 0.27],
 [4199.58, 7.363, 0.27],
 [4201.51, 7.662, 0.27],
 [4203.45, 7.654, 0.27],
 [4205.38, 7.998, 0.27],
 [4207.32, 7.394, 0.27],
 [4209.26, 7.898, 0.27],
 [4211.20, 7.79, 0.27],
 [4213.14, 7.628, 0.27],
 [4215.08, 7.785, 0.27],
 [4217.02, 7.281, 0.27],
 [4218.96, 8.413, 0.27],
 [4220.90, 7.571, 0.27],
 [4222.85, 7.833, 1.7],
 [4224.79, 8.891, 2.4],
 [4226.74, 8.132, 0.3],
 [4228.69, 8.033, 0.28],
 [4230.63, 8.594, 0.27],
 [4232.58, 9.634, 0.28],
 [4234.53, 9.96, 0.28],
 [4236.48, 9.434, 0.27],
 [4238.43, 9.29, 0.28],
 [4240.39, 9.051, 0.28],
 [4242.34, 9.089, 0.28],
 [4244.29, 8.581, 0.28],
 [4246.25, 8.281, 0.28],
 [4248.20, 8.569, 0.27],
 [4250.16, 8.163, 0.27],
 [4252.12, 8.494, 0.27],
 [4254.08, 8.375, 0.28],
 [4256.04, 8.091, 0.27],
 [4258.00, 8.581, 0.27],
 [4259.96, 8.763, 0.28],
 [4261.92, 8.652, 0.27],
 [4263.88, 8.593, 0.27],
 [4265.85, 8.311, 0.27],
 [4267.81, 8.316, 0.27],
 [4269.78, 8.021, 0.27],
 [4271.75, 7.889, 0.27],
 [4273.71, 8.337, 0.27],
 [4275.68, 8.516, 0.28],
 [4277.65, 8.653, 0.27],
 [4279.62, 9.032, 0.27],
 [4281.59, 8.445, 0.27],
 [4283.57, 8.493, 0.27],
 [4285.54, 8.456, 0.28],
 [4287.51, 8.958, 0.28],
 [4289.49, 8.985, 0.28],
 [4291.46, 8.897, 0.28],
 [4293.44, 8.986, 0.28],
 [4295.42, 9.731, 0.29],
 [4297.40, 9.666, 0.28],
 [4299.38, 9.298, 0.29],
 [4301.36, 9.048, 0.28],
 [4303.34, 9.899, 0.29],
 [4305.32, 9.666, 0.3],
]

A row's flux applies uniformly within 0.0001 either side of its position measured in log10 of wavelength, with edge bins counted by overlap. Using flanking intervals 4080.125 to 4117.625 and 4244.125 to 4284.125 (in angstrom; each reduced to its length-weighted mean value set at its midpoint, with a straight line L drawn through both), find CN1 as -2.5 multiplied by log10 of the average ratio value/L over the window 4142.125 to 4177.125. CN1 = 0.20 mag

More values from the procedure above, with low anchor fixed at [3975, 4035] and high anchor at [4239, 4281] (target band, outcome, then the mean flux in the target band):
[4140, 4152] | 0.05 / 8.39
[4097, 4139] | -0.18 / 10.5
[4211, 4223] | 0.11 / 7.75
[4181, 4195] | 0.03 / 8.43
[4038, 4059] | 0.07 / 8.5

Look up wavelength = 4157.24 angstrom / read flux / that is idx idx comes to 7.59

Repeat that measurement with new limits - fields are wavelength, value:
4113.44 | 10.28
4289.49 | 8.985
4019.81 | 8.7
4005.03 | 8.796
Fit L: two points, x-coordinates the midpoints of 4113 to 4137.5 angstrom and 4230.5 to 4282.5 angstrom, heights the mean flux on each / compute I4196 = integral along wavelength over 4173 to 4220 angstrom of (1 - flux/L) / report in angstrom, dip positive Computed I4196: 4.1 angstrom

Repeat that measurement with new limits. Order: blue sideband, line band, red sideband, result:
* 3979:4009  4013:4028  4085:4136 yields 0.7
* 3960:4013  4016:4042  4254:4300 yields 2.1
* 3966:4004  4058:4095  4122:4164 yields -0.9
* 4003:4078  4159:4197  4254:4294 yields 0.4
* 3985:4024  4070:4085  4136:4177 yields -1.2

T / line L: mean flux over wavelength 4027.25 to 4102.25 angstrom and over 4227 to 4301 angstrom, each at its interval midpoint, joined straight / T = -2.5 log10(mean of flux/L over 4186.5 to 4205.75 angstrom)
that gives 0.143 mag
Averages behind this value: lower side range 9.32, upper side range 8.73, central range 7.83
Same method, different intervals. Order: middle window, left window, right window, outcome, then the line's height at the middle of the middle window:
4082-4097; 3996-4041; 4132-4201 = -0.15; 8.64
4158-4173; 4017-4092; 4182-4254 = 0.02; 8.51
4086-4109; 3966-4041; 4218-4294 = -0.25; 9.11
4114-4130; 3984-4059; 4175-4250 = -0.13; 8.59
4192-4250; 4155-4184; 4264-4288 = 0.04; 8.54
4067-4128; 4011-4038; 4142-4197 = -0.20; 8.66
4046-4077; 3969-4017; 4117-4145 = 0.05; 9.28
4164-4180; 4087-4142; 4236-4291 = 0.09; 9.66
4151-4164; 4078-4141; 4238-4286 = 0.22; 9.68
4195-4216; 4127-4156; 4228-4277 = 0.12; 8.59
